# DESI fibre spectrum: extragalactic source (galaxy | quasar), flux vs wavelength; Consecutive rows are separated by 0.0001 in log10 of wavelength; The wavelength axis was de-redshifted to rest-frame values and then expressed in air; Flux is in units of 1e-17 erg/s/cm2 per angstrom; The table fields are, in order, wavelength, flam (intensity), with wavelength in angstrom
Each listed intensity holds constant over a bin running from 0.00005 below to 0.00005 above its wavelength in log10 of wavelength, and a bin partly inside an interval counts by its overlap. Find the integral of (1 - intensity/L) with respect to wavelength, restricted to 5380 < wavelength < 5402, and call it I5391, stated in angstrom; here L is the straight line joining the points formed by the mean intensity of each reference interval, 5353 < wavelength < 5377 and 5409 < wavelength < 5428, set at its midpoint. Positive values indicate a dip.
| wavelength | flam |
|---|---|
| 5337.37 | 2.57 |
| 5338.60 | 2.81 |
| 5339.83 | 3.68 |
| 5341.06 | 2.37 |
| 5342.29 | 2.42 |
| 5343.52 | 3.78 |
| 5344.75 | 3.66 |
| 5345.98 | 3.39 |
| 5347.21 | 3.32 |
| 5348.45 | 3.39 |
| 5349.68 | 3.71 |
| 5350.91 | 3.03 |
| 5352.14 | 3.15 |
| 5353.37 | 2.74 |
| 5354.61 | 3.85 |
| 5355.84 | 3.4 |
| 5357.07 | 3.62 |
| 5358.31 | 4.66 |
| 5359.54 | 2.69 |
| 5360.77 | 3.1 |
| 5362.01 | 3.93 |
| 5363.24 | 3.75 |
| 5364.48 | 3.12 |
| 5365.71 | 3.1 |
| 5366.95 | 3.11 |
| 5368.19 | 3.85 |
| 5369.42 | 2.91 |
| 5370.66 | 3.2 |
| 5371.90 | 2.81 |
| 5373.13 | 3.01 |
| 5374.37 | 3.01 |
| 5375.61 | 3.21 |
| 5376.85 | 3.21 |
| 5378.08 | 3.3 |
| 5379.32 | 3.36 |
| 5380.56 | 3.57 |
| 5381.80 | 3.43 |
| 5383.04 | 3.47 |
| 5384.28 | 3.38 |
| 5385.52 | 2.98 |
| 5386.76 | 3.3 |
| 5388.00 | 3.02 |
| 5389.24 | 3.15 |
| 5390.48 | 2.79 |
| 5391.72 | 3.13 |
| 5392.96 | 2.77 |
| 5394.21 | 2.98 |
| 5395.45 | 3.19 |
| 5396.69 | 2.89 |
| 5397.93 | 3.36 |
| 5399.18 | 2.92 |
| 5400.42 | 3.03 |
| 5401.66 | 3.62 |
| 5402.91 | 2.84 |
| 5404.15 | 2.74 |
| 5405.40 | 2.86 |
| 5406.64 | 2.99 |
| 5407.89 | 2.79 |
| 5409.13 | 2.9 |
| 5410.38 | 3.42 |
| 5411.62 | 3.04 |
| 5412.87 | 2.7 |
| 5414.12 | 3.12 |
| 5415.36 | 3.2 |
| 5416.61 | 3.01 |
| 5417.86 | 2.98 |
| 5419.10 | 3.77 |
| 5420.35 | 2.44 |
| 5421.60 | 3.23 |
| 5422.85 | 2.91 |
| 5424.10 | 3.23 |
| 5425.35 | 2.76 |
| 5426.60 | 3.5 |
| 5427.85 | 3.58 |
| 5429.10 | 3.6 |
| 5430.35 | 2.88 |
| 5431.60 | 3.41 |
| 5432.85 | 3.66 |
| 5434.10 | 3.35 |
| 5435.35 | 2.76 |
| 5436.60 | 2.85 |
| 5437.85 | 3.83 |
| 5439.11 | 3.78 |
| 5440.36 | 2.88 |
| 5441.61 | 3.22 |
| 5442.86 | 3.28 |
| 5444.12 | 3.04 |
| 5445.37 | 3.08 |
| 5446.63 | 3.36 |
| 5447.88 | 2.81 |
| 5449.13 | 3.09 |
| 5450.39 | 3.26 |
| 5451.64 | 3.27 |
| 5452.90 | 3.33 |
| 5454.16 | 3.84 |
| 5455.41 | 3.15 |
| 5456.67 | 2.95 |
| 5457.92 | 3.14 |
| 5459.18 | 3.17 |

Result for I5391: 0.4 angstrom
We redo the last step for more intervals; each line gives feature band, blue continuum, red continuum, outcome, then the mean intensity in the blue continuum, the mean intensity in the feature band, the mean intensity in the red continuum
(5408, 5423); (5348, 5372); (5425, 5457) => 1.1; 3.37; 3.06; 3.26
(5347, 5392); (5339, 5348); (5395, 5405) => -2.0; 3.22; 3.29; 3.07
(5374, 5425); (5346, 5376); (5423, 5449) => 2.7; 3.32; 3.1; 3.23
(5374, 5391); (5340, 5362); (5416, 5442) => 0.3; 3.33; 3.23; 3.22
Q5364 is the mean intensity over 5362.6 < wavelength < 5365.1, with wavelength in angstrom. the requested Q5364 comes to 3.45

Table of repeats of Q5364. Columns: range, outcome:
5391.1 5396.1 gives 3.02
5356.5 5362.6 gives 3.6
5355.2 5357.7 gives 3.52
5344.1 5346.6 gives 3.53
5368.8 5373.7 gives 2.99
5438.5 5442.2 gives 3.3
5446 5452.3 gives 3.16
